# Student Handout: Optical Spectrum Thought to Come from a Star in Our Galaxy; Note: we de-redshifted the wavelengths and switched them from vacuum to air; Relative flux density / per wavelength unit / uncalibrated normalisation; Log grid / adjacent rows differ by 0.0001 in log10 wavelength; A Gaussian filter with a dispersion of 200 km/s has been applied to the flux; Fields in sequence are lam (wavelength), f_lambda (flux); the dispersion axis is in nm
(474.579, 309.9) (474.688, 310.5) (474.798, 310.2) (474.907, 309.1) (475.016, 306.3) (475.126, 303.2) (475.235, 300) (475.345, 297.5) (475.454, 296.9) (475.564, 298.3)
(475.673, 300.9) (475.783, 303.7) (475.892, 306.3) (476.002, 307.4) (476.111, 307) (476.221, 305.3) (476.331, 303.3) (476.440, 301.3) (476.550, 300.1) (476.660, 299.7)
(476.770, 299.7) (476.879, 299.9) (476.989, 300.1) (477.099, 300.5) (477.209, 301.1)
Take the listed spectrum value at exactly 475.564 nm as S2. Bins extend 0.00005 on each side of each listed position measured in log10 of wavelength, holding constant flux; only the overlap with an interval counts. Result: 298.3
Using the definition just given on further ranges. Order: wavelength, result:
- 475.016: 306.3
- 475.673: 300.9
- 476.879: 299.9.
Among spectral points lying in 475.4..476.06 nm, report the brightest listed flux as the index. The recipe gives 307.4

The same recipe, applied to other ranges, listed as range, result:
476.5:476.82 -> 300.1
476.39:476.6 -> 301.3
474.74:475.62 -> 310.2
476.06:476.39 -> 307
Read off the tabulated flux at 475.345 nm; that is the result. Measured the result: 297.5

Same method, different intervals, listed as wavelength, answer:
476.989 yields 300.1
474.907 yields 309.1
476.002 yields 307.4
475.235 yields 300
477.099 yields 300.5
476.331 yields 303.3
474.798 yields 310.2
